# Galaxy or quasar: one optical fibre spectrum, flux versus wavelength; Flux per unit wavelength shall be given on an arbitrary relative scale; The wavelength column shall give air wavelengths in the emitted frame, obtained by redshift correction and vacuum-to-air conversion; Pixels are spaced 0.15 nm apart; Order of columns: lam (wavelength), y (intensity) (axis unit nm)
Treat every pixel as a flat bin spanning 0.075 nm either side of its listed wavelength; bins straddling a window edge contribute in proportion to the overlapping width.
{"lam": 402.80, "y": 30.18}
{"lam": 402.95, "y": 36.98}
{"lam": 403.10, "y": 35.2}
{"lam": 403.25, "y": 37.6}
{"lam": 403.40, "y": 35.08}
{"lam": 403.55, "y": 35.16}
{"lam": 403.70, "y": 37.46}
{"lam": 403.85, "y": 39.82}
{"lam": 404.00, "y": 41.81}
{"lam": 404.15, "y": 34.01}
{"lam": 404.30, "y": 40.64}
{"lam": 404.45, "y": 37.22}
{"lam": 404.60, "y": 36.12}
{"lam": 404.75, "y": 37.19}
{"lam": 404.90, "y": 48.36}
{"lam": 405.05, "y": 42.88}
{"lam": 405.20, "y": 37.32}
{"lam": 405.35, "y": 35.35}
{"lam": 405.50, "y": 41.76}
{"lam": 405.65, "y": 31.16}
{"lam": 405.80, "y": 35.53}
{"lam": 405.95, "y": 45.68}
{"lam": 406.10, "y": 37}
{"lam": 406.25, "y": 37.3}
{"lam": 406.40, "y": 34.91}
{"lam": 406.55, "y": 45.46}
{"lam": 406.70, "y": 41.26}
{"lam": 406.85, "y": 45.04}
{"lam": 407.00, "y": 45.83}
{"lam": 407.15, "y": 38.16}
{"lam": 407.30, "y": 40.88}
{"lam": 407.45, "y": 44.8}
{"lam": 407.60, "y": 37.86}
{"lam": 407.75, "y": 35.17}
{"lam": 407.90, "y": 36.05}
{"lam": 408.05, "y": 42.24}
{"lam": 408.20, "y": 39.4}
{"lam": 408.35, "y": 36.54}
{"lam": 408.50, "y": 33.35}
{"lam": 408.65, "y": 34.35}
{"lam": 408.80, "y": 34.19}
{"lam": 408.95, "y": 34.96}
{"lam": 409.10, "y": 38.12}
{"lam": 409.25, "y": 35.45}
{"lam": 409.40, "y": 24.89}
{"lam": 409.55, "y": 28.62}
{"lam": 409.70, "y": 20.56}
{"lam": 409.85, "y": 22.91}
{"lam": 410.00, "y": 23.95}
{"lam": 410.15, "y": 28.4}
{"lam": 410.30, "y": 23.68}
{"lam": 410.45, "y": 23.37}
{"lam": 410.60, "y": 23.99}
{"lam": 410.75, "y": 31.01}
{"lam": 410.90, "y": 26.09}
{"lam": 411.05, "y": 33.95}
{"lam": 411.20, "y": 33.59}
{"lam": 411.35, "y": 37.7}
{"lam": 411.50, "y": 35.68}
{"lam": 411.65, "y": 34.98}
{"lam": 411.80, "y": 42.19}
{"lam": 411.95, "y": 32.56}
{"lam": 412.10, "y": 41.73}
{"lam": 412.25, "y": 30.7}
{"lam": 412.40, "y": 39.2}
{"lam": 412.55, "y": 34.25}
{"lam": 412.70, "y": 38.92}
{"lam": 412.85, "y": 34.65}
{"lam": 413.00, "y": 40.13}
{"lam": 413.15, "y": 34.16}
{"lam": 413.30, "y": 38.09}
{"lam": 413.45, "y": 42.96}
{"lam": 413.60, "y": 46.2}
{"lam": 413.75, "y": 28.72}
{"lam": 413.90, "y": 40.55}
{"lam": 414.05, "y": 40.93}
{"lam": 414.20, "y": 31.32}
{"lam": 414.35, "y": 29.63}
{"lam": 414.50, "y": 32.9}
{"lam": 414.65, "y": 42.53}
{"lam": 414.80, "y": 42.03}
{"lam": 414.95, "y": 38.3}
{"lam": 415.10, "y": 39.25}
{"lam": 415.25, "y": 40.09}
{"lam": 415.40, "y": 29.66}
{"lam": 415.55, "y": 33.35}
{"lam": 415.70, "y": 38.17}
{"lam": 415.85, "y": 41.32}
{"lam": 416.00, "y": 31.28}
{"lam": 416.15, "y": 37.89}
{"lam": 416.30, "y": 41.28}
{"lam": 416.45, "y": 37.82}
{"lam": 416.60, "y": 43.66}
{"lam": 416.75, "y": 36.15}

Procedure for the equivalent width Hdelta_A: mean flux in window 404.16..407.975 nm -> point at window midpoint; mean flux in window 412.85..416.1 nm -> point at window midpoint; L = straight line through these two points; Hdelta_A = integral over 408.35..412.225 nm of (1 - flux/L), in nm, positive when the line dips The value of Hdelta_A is 0.71 nm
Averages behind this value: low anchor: 39.5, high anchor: 37.2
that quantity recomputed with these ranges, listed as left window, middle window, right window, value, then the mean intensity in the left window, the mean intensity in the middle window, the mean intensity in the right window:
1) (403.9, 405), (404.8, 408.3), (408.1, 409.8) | -0.35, 39.4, 39.9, 32.8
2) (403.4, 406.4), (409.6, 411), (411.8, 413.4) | 0.46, 38.3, 25.1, 36.8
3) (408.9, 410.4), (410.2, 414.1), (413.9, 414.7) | -0.32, 28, 34.9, 35.7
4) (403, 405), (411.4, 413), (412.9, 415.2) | 0.05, 38.2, 36.7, 37.8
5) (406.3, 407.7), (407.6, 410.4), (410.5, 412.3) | 0.45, 41.4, 31.9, 33.6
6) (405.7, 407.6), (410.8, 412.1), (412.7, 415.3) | 0.13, 40.7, 34.9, 37.8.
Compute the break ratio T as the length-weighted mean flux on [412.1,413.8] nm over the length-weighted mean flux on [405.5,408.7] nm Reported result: 0.96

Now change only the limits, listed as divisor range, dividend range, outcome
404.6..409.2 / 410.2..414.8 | 0.90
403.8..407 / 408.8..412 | 0.77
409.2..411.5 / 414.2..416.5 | 1.31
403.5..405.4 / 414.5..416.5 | 0.97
